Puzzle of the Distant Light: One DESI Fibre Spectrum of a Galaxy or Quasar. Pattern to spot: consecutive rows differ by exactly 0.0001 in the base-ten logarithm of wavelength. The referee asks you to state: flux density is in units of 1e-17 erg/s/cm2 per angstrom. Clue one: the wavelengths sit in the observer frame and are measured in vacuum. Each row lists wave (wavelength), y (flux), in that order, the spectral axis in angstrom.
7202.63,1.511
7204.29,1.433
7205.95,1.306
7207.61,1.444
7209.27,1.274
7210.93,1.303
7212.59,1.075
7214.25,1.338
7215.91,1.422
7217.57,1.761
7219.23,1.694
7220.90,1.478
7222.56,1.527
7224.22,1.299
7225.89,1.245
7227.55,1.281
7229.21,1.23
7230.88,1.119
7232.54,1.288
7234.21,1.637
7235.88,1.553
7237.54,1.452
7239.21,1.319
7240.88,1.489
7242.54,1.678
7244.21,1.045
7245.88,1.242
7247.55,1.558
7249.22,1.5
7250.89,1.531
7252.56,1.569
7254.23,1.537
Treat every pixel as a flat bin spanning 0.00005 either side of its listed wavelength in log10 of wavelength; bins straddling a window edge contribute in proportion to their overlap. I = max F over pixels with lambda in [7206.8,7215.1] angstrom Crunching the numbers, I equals 1.444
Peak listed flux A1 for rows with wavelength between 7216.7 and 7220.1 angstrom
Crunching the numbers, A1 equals 1.761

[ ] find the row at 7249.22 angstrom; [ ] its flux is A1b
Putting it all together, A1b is 1.5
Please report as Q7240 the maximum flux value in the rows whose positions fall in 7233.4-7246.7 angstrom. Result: 1.678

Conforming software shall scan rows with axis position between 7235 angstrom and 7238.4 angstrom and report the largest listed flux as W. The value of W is 1.553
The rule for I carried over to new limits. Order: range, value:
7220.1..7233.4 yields 1.527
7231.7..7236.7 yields 1.637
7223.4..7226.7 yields 1.299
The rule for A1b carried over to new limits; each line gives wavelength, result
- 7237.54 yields 1.452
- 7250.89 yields 1.531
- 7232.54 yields 1.288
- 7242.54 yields 1.678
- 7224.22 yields 1.299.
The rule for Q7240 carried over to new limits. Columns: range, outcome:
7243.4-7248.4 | 1.558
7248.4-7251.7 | 1.531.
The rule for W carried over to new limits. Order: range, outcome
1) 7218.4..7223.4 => 1.694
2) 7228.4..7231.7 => 1.23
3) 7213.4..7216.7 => 1.422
